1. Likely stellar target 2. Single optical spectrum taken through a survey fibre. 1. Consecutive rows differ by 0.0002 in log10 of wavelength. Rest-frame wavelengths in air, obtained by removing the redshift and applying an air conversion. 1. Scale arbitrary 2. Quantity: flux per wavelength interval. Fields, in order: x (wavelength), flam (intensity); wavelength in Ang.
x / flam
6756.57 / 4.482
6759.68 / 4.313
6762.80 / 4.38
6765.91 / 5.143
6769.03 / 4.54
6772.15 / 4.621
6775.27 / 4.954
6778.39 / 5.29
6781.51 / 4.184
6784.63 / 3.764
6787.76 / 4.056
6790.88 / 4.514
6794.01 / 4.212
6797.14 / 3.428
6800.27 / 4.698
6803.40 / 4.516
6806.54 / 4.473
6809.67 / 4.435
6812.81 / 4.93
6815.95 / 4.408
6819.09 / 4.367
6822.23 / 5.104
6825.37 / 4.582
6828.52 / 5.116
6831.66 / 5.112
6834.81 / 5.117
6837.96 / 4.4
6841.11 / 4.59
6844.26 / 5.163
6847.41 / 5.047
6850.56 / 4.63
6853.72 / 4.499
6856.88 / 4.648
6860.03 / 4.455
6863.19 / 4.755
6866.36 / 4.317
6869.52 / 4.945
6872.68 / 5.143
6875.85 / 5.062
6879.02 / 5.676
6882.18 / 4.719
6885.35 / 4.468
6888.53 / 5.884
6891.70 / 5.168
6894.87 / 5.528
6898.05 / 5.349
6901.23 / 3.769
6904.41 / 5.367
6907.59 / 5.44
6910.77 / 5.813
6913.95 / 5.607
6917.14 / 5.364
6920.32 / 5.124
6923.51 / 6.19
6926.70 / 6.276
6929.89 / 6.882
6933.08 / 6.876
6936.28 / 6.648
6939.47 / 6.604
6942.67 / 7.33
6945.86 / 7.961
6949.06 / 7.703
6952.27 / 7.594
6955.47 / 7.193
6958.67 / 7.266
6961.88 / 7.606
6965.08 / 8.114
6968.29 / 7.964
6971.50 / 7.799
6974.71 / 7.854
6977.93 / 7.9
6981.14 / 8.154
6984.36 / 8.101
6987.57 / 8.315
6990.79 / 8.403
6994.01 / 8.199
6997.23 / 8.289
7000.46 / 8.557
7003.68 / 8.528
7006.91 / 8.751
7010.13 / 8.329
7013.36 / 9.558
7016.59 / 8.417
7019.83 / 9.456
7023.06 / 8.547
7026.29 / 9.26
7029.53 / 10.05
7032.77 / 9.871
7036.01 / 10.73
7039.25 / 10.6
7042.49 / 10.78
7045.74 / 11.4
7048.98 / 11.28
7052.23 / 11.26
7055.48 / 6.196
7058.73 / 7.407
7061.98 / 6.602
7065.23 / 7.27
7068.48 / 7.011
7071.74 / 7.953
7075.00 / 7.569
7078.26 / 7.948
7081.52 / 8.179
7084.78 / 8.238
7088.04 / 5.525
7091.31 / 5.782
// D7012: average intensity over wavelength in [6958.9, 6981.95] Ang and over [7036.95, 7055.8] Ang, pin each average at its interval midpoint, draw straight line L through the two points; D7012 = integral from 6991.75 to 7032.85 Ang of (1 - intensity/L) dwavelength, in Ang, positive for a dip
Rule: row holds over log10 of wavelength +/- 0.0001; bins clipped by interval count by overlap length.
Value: 2.1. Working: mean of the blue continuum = 7.87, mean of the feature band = 8.86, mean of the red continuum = 10.5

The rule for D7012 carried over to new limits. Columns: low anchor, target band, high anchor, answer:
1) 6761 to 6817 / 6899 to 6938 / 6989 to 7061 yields 7.3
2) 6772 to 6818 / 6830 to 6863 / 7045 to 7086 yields 2.5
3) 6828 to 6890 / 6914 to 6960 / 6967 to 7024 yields 1.1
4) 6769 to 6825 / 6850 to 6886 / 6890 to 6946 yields 3.6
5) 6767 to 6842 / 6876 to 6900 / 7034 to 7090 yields 2.6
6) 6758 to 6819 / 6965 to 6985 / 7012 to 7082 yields -0.6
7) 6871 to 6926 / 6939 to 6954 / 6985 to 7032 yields -1.5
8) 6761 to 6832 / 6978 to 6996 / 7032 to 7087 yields -1.4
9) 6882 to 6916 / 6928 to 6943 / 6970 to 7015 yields -0.9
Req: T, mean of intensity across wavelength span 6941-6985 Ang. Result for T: 7.74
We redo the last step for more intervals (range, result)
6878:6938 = 5.59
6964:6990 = 8.03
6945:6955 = 7.67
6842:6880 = 4.84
